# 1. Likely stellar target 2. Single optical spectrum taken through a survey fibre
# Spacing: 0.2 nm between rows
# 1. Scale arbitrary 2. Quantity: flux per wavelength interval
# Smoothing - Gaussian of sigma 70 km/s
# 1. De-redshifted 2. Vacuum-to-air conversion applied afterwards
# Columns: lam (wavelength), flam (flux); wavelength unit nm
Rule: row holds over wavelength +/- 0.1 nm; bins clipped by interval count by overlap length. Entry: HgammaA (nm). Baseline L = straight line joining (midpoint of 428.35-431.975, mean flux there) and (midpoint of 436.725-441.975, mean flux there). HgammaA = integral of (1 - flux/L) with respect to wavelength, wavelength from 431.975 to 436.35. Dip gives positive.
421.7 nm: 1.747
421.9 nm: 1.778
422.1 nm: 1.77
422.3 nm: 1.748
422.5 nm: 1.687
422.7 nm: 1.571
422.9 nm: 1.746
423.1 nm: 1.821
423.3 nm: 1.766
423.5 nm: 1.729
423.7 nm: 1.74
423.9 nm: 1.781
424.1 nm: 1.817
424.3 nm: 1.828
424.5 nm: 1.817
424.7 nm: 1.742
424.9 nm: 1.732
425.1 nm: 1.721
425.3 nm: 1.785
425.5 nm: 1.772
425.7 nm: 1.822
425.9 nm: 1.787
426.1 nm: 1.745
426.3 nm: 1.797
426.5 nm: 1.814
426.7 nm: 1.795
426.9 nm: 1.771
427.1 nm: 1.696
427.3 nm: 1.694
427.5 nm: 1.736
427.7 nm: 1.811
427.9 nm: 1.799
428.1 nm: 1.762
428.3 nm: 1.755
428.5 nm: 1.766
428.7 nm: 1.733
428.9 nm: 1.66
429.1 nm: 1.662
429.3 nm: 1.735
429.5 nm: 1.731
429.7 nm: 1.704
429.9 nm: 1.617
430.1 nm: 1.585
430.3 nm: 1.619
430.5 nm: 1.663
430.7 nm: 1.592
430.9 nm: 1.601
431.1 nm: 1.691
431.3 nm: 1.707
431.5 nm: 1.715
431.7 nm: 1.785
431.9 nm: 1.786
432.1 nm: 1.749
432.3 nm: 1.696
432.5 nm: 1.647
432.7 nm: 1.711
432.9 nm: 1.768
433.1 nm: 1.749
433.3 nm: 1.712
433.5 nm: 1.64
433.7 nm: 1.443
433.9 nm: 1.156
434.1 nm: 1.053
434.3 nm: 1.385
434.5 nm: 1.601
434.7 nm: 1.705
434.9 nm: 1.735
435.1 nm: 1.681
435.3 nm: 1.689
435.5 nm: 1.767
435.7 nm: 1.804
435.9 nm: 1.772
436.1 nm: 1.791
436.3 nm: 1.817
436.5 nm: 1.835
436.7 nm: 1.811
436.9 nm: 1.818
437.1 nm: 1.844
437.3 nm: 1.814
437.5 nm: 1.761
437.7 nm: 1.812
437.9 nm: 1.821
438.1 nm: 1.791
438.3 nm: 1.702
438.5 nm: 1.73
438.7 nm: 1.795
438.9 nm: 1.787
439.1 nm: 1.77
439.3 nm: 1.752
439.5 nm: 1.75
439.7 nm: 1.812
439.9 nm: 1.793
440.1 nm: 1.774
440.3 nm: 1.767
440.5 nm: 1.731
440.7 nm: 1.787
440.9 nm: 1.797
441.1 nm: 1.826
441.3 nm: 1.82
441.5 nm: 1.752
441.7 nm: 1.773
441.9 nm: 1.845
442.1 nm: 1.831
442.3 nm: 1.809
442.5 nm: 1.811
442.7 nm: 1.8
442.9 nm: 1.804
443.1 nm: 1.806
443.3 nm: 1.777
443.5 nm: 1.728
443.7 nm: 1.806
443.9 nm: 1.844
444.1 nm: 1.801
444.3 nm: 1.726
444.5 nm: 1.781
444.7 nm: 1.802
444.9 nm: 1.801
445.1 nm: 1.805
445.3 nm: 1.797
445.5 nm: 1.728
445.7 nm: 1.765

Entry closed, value 0.23 nm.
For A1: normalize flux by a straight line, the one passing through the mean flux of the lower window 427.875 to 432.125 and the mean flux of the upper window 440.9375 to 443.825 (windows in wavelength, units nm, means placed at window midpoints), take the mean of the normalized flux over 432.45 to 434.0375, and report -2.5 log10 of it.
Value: 0.09 mag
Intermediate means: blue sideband 1.7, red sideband 1.8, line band 1.59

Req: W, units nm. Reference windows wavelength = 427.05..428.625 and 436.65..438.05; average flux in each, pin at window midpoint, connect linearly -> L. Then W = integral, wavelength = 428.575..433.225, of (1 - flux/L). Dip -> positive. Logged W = 0.21 nm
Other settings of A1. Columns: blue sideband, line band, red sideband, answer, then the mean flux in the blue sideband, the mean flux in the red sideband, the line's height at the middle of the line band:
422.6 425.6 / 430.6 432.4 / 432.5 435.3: -0.06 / 1.76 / 1.57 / 1.62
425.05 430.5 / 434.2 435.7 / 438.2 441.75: 0.06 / 1.73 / 1.77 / 1.76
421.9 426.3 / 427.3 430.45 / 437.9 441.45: 0.03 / 1.76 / 1.78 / 1.76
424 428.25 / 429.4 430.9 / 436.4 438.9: 0.09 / 1.77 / 1.79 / 1.78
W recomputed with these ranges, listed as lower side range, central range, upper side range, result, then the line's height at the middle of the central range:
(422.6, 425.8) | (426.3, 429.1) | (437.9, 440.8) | 0.019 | 1.76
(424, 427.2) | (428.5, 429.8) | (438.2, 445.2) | 0.051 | 1.78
